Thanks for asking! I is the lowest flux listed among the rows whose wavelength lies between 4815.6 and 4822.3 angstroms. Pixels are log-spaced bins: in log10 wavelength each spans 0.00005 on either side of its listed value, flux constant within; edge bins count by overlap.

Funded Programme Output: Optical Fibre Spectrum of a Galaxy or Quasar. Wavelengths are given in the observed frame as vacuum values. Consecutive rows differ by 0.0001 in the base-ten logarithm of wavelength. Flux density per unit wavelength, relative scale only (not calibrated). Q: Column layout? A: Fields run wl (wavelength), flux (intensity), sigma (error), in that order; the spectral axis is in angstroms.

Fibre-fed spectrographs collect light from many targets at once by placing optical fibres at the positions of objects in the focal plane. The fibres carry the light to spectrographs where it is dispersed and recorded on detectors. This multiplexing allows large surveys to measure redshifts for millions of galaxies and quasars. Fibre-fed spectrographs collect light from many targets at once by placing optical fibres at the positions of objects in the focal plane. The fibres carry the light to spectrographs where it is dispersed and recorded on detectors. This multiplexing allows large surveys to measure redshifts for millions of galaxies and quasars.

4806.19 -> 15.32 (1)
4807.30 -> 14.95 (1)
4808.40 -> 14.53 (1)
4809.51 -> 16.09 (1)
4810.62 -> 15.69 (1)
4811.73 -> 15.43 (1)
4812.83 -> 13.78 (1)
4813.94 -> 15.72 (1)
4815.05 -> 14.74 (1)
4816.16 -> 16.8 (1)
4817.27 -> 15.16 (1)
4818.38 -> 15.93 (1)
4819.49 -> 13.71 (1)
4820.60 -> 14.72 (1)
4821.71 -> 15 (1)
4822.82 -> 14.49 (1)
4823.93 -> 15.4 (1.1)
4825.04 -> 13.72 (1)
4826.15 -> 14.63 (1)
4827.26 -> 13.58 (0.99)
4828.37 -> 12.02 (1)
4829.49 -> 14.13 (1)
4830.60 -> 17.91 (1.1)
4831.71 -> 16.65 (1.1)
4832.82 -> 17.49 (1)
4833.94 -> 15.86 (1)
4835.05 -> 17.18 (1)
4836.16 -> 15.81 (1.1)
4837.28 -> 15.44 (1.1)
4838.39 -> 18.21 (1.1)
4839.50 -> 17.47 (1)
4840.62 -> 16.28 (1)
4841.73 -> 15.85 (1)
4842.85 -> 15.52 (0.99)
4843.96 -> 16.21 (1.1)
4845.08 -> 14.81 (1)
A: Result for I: 13.71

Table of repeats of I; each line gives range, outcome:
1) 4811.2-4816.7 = 13.78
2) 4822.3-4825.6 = 13.72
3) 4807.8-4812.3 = 14.53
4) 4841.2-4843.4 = 15.52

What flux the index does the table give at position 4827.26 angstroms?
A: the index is 13.58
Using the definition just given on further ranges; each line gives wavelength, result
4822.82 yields 14.49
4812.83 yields 13.78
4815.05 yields 14.74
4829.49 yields 14.13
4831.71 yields 16.65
